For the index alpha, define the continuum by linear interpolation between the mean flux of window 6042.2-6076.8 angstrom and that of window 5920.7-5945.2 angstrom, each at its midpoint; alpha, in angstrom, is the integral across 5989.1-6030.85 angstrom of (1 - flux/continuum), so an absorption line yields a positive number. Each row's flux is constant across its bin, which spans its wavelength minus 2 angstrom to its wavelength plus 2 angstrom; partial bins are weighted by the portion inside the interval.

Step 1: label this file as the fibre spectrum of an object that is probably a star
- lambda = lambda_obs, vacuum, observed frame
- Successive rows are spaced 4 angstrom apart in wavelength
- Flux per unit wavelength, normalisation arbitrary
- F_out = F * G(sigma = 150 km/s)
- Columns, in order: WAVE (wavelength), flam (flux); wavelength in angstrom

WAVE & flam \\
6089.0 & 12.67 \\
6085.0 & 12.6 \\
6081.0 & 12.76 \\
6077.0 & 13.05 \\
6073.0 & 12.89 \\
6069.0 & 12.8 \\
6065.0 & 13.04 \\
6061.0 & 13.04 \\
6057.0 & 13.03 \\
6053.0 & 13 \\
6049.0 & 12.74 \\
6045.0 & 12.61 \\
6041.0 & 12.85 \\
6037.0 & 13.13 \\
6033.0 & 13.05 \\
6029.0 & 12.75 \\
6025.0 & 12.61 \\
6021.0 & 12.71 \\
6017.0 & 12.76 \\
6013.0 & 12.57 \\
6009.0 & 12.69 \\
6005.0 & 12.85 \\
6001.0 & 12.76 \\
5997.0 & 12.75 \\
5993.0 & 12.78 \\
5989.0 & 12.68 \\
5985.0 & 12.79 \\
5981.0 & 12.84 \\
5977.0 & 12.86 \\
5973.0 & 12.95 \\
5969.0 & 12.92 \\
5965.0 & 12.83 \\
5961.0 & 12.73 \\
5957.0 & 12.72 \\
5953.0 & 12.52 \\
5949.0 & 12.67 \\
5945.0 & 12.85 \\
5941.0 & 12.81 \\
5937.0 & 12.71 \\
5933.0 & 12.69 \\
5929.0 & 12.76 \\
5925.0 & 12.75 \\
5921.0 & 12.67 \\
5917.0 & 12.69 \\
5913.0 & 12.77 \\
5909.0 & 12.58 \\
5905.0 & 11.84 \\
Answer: 0.4 angstrom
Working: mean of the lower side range 12.7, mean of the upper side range 12.9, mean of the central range 12.7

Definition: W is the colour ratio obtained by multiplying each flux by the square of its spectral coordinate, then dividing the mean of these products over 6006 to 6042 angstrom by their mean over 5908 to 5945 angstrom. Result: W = 1.04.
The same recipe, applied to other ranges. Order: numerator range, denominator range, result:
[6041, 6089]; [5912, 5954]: 1.06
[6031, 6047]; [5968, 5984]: 1.02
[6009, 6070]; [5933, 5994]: 1.03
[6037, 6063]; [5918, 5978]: 1.05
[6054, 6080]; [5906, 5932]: 1.08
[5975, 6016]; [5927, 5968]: 1.02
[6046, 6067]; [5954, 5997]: 1.04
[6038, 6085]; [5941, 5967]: 1.05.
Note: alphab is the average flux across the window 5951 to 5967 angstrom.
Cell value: 12.7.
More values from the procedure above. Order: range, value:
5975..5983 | 12.8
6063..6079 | 12.9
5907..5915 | 12.7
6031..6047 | 12.9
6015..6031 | 12.7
